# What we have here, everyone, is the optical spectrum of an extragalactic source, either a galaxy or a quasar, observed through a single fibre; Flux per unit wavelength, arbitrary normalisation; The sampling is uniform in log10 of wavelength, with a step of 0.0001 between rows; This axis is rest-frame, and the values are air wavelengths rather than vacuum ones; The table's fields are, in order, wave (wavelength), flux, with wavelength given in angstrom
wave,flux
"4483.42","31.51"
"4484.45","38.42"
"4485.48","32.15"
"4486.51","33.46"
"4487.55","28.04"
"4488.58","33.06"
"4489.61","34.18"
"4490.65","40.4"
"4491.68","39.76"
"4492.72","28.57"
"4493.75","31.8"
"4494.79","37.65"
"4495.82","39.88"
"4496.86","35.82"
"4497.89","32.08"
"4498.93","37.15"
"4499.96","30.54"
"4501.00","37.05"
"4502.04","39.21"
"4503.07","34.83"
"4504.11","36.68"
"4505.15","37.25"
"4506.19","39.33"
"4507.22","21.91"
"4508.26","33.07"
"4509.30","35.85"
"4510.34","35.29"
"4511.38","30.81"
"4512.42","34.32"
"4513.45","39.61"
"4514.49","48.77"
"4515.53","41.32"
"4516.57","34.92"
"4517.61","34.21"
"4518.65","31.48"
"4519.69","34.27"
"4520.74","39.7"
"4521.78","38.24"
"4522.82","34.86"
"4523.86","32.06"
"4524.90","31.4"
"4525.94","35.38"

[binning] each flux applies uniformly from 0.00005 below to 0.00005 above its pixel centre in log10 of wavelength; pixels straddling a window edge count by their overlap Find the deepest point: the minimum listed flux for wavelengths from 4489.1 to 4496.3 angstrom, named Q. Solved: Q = 28.57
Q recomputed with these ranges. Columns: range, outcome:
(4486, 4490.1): 28.04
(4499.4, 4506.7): 30.54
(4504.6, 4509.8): 21.91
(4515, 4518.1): 34.21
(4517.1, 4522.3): 31.48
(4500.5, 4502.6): 37.05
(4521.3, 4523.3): 34.86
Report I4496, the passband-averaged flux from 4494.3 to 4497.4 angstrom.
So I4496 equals 37.8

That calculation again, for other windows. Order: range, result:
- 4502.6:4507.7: 34.1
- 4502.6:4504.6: 35.7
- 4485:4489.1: 31.7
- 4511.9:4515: 41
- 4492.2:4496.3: 34.4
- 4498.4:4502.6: 36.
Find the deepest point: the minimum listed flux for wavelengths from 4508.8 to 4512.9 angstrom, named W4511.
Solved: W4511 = 30.81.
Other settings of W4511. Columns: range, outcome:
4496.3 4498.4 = 32.08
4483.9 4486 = 32.15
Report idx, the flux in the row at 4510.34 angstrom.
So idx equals 35.29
